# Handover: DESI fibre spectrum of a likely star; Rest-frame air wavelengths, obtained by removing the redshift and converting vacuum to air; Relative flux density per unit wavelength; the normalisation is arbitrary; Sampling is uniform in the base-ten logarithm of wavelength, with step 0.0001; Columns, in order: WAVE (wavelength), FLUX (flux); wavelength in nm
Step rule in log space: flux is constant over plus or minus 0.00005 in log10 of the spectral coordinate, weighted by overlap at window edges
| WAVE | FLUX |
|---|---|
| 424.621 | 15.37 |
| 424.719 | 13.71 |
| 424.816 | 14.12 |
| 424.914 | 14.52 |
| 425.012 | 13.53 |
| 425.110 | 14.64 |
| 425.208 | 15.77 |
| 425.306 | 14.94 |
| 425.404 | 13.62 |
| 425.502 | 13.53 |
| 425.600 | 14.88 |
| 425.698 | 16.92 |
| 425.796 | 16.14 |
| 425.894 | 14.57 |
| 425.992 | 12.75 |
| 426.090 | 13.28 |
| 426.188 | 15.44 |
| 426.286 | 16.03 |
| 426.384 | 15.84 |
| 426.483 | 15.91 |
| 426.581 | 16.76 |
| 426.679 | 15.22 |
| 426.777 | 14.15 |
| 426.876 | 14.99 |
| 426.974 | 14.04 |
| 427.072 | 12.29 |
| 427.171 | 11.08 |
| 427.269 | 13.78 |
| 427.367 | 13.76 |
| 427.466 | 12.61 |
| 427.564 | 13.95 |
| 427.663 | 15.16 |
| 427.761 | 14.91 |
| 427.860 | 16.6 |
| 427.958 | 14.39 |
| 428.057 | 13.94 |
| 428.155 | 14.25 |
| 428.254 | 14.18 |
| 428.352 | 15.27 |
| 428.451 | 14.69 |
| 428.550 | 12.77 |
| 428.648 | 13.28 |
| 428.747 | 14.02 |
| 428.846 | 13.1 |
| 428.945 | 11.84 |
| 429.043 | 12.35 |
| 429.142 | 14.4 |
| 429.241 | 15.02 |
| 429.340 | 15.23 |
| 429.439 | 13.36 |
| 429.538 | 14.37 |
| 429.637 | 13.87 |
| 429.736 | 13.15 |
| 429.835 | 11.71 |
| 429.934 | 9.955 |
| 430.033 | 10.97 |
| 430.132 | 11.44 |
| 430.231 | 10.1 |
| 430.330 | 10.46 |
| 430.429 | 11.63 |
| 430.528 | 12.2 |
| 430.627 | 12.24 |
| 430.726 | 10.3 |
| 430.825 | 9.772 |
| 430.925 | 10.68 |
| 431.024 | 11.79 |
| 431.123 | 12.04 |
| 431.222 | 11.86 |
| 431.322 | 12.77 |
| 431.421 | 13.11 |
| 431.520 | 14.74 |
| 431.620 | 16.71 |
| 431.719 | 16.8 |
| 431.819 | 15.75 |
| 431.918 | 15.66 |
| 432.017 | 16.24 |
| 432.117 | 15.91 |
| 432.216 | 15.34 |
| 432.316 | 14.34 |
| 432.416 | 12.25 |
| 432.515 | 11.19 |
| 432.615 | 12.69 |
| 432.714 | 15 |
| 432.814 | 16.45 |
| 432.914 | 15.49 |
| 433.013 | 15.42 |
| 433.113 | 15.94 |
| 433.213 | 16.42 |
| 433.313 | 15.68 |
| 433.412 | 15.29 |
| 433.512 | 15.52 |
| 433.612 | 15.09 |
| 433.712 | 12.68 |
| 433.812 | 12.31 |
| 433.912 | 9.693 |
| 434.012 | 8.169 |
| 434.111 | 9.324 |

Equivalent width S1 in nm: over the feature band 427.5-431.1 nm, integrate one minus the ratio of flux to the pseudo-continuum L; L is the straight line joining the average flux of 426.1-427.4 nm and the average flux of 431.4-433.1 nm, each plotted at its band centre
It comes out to 0.43 nm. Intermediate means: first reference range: 14.5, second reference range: 14.9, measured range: 13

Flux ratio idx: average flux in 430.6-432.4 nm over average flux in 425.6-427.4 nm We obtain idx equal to 0.9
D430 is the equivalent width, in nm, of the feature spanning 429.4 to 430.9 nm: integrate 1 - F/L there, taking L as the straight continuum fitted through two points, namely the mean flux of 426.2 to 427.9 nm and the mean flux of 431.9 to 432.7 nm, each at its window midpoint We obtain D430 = 0.278 nm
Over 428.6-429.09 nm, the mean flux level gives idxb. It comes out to 12.9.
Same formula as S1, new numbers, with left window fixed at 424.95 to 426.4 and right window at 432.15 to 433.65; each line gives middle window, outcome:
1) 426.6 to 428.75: 0.10 nm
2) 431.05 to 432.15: 0.01 nm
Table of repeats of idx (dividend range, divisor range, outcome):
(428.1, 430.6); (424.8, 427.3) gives 0.89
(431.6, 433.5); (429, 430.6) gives 1.21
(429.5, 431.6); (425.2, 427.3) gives 0.82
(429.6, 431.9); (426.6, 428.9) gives 0.88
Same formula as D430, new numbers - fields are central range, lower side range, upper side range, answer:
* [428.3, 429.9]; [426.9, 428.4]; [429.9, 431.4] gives -0.12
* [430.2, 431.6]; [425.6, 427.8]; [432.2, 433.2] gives 0.26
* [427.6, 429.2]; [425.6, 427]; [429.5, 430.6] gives -0.10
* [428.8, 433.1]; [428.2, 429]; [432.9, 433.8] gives 0.34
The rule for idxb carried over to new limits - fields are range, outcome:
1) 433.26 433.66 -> 15.4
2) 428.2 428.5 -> 14.7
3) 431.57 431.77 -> 16.7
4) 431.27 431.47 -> 12.9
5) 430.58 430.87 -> 10.8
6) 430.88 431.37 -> 11.8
